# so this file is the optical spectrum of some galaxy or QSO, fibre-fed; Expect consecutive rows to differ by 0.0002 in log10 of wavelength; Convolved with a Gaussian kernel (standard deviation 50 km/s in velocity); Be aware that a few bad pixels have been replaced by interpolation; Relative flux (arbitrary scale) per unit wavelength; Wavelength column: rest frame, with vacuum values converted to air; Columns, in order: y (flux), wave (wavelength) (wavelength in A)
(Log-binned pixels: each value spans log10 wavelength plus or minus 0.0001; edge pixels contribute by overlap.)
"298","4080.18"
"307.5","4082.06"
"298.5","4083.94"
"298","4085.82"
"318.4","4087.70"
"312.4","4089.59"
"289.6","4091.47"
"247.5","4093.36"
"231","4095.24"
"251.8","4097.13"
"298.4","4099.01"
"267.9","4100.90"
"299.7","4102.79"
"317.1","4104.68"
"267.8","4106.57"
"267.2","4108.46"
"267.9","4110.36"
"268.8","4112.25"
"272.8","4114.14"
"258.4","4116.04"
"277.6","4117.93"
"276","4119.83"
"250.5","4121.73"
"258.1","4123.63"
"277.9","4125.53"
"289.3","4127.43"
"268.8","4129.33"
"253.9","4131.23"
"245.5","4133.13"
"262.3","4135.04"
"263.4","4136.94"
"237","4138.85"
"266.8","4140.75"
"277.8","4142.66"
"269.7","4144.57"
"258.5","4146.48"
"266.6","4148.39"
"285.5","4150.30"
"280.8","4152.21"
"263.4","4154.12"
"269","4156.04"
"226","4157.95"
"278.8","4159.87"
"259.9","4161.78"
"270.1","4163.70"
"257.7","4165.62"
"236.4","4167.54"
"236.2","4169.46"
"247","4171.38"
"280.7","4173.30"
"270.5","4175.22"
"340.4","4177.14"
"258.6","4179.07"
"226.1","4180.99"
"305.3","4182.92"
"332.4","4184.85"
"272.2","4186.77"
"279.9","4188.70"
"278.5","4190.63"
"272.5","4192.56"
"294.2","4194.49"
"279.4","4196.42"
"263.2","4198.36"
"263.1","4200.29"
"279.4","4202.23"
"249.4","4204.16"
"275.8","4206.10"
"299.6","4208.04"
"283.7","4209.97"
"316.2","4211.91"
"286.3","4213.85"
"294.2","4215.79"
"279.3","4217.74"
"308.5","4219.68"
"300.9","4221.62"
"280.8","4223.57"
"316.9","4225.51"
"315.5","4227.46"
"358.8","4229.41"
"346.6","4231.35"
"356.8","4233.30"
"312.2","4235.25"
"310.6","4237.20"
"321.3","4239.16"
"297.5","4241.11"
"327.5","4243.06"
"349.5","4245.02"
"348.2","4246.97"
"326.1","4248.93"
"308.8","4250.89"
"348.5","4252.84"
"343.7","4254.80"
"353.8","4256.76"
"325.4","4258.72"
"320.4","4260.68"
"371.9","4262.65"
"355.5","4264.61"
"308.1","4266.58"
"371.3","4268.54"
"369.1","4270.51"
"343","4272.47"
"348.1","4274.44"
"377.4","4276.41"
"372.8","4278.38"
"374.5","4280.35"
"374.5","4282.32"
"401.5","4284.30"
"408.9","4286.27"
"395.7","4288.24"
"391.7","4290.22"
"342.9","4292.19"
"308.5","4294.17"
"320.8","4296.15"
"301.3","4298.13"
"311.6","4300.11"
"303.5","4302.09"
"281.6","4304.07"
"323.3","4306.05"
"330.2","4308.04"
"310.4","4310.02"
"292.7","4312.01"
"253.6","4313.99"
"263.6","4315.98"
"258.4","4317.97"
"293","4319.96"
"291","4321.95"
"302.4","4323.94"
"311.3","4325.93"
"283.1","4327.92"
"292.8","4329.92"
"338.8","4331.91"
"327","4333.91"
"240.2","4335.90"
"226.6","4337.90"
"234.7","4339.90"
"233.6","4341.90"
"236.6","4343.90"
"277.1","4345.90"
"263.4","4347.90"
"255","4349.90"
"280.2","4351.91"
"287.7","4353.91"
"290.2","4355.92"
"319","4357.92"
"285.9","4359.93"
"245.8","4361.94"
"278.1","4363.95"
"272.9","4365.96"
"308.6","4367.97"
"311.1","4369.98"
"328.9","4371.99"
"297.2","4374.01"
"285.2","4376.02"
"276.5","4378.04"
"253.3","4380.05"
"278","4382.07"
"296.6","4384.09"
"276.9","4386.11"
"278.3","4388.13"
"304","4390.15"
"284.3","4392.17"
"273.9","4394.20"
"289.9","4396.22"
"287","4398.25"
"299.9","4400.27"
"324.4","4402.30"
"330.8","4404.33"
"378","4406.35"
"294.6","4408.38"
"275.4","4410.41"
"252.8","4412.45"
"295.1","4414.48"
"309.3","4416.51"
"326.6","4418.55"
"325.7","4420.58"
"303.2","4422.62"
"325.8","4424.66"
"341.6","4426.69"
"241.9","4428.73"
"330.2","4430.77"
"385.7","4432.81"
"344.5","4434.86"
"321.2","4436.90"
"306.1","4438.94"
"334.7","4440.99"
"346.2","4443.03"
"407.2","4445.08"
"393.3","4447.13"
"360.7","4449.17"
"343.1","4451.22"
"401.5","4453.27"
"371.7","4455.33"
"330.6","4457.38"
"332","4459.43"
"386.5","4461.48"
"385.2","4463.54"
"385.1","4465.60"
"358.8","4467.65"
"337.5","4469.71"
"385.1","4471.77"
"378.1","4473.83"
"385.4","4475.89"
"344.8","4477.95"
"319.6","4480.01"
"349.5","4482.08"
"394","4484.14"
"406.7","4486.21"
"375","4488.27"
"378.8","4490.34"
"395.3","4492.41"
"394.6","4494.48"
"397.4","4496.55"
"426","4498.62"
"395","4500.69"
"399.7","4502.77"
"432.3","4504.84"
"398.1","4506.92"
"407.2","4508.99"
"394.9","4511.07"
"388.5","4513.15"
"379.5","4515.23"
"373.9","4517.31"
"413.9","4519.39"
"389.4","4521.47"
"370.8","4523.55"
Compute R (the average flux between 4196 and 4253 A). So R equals 307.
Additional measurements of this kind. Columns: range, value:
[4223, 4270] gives 333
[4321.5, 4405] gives 285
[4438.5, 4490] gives 366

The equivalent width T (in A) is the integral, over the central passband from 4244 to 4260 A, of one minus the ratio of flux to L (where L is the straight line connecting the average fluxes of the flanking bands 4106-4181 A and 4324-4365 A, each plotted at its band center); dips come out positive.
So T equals -3.9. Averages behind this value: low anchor 265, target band 338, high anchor 276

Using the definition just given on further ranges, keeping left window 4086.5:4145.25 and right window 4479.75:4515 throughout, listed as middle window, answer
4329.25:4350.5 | 4.76 A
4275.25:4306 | -2.22 A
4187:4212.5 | 1.64 A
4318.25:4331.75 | 1.66 A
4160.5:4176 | 1.64 A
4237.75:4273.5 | -2.51 A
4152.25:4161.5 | 0.75 A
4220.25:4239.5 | -0.88 A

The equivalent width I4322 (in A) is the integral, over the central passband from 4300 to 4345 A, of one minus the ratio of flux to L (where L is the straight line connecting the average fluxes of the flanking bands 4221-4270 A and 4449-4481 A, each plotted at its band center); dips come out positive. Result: 7.7 A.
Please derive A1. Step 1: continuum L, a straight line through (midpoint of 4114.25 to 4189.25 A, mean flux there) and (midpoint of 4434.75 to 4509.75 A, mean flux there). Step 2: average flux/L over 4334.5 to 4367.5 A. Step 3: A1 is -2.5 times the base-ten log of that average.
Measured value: 0.25 mag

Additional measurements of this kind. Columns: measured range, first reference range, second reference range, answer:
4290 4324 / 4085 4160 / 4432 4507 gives 0.076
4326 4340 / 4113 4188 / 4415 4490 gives 0.130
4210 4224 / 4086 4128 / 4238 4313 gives 0.084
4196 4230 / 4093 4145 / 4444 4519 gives 0.022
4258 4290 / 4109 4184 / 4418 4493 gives -0.202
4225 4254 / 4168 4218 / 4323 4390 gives -0.180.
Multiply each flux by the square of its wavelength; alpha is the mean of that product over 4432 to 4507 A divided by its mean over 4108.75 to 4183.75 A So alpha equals 1.63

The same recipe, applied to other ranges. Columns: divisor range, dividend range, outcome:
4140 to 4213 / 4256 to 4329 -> 1.28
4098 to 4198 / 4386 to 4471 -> 1.39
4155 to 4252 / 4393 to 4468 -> 1.27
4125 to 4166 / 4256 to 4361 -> 1.28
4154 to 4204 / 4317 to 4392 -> 1.13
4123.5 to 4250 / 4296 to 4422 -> 1.10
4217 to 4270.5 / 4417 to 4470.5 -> 1.16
